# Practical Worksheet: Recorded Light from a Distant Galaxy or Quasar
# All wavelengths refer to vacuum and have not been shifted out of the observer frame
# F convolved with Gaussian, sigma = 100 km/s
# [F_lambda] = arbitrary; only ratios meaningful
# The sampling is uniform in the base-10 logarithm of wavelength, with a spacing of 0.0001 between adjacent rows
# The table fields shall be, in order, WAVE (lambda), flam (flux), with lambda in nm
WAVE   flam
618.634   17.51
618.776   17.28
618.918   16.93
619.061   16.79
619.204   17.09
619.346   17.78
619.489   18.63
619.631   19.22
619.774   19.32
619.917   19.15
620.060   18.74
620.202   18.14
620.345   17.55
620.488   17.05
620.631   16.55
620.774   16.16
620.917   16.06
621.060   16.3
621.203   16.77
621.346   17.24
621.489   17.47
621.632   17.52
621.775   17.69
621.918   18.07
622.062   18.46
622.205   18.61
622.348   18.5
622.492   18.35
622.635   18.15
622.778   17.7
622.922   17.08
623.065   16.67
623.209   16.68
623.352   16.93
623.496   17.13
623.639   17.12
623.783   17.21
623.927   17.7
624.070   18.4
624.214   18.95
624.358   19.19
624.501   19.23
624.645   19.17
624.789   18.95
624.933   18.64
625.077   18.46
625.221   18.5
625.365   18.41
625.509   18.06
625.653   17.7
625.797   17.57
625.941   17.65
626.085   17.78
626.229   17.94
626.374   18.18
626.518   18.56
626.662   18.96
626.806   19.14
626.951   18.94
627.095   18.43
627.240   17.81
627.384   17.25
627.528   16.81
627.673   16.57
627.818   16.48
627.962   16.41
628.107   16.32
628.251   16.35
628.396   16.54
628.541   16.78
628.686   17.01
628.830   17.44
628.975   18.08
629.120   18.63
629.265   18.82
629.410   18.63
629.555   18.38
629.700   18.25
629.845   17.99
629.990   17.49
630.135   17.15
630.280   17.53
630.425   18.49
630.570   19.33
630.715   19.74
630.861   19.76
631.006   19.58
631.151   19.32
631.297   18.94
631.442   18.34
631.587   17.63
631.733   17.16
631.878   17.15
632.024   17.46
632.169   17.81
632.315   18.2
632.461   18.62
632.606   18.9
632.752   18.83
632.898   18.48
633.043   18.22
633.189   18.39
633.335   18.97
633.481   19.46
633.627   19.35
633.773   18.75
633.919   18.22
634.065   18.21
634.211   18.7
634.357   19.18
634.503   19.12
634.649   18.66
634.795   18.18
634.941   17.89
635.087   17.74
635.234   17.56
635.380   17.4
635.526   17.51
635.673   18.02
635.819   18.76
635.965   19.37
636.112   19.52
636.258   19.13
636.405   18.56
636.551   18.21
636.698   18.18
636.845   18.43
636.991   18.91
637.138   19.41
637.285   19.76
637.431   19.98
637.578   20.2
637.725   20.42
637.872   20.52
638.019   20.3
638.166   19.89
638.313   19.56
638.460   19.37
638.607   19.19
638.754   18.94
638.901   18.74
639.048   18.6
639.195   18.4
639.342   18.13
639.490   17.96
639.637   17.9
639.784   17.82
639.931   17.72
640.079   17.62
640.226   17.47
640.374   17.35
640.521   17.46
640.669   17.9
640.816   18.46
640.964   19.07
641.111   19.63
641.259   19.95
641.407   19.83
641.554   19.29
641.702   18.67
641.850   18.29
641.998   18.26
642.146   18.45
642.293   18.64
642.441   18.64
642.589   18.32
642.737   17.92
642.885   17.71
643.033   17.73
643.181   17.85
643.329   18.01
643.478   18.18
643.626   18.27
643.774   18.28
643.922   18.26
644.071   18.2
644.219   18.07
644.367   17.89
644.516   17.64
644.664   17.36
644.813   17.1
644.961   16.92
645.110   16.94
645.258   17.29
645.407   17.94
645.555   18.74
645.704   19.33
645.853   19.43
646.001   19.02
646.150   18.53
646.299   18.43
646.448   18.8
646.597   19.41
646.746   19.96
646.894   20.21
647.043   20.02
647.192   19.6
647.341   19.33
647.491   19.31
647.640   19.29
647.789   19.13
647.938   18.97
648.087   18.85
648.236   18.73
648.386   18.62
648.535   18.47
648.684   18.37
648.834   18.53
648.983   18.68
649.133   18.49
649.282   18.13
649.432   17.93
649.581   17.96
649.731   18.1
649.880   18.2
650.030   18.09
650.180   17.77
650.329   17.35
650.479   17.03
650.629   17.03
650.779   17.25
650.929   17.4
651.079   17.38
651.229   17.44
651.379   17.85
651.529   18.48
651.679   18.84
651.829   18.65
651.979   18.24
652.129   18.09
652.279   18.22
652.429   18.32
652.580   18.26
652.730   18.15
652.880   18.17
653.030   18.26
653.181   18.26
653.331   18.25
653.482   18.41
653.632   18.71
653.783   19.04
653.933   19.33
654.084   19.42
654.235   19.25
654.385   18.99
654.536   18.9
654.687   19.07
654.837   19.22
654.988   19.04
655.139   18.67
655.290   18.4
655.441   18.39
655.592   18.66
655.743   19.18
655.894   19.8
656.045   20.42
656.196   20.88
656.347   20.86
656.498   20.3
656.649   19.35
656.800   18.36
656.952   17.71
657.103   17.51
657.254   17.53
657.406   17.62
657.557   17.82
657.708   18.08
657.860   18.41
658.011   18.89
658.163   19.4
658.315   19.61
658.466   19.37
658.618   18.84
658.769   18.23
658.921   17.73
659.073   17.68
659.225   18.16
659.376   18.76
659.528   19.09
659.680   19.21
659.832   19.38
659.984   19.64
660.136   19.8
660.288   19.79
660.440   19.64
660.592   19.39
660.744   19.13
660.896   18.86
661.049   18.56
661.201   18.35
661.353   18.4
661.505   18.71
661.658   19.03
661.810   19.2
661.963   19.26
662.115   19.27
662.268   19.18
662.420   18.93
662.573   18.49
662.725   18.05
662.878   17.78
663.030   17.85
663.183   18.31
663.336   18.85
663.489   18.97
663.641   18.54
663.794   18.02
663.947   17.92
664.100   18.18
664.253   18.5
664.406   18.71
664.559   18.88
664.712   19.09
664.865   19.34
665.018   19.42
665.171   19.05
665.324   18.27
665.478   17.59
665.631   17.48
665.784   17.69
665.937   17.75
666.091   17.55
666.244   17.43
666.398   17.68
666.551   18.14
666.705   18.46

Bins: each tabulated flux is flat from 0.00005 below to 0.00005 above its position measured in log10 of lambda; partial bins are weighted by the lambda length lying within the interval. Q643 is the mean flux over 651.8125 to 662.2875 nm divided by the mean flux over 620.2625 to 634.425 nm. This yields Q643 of 1.05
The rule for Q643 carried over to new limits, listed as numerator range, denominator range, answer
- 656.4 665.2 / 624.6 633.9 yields 1.03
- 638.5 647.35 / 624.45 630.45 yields 1.03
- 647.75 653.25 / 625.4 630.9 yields 1.02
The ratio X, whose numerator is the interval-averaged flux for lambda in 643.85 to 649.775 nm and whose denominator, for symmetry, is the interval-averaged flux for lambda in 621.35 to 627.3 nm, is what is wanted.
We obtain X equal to 1.0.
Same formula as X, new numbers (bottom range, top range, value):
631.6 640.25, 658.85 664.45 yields 1.01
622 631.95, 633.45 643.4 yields 1.04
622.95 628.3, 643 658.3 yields 1.04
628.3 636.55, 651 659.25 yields 1.02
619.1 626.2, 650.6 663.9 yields 1.05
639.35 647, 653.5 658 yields 1.03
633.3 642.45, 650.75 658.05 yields 0.99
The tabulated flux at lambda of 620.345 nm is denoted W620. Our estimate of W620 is 17.55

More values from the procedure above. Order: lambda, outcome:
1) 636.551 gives 18.21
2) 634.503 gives 19.12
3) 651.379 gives 17.85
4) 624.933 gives 18.64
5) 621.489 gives 17.47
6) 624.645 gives 19.17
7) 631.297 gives 18.94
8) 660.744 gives 19.13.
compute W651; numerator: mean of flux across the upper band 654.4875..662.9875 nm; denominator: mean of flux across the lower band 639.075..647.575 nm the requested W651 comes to 1.03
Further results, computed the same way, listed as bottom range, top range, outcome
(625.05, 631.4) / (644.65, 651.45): 1.02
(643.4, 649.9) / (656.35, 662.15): 1.02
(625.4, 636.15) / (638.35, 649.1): 1.02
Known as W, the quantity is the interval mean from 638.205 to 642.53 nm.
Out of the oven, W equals 18.5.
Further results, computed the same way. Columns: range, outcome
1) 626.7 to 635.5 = 18.1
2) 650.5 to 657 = 18.7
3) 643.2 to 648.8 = 18.6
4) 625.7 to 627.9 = 17.9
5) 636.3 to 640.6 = 18.8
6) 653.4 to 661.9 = 18.9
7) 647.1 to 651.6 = 18.3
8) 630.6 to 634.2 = 18.6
